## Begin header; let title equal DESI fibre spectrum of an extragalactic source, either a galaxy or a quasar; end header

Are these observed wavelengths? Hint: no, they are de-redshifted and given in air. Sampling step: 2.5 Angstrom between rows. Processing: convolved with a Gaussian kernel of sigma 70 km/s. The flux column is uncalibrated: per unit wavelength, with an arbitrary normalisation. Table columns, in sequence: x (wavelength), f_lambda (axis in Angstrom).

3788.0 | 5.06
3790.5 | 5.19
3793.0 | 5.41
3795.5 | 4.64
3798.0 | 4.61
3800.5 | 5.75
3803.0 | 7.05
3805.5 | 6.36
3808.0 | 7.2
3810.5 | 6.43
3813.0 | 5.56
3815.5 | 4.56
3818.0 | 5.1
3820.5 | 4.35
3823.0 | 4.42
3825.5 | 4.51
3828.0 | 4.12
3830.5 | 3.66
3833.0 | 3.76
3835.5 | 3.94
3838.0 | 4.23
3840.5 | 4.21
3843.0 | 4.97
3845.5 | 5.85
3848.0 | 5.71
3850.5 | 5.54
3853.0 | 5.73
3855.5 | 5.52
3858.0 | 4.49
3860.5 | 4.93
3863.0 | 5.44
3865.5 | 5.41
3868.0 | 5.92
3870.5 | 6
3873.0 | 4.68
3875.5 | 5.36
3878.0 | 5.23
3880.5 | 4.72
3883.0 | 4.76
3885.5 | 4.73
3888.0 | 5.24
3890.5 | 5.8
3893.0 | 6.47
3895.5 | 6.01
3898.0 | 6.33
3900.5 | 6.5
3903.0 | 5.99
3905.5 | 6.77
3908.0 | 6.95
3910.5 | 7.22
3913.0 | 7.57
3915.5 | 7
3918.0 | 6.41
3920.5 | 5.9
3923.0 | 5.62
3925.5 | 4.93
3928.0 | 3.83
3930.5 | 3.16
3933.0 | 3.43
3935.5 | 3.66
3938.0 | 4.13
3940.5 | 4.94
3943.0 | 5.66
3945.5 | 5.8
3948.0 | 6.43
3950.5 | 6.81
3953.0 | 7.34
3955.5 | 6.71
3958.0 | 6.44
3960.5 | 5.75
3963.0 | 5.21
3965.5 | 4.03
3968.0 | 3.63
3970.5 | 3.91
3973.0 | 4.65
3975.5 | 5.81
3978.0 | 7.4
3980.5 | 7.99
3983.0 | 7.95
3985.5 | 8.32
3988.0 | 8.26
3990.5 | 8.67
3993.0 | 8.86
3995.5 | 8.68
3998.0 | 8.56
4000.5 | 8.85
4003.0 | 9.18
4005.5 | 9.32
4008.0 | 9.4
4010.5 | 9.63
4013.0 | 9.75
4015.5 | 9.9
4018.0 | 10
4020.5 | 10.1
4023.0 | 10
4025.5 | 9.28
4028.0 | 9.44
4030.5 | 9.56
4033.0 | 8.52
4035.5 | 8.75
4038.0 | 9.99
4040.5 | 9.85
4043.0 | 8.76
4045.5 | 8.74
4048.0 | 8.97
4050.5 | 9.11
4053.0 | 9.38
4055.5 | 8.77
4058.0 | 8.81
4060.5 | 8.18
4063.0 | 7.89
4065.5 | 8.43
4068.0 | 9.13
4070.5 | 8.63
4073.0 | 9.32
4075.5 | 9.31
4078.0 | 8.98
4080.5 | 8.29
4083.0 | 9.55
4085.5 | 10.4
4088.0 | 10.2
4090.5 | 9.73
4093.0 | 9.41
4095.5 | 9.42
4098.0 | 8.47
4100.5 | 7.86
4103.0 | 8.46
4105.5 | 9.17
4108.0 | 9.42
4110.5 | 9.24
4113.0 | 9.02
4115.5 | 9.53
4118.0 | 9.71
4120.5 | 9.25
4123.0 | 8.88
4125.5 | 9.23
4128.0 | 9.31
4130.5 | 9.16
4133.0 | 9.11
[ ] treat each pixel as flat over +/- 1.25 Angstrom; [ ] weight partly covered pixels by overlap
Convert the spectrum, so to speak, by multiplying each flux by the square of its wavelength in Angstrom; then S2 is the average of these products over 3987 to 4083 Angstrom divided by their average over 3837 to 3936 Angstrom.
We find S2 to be 1.79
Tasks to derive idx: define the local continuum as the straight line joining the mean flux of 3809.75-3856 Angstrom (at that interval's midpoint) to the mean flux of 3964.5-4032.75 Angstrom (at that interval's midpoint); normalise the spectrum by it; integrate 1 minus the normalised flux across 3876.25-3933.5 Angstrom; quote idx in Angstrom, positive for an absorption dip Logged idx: 5.2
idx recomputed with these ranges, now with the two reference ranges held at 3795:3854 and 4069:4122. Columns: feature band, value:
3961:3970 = 3.5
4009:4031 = -4.6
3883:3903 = 1.1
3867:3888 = 2.6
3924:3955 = 8.2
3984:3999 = -1.8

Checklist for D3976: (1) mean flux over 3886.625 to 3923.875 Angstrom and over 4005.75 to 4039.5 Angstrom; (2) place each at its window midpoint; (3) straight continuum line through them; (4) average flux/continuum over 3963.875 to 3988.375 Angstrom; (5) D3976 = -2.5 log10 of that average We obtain 0.34 mag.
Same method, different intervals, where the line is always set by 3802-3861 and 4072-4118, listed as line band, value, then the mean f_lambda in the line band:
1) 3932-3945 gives 0.45 mag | 4.46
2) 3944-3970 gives 0.22 mag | 5.76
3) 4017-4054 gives -0.13 mag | 9.36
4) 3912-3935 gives 0.23 mag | 5.24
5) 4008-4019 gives -0.22 mag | 9.77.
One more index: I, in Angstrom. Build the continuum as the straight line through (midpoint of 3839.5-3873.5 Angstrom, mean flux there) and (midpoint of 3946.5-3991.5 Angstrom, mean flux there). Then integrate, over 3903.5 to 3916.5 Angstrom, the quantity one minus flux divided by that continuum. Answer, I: -2.7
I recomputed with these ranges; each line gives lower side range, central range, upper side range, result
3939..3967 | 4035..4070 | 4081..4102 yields -2.4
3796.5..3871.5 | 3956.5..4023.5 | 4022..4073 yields 2.4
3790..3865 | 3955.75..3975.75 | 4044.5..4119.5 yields 6.3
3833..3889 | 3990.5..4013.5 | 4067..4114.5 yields -4.5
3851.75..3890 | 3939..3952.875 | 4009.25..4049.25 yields 2.4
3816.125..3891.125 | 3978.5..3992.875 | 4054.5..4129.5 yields -2.0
